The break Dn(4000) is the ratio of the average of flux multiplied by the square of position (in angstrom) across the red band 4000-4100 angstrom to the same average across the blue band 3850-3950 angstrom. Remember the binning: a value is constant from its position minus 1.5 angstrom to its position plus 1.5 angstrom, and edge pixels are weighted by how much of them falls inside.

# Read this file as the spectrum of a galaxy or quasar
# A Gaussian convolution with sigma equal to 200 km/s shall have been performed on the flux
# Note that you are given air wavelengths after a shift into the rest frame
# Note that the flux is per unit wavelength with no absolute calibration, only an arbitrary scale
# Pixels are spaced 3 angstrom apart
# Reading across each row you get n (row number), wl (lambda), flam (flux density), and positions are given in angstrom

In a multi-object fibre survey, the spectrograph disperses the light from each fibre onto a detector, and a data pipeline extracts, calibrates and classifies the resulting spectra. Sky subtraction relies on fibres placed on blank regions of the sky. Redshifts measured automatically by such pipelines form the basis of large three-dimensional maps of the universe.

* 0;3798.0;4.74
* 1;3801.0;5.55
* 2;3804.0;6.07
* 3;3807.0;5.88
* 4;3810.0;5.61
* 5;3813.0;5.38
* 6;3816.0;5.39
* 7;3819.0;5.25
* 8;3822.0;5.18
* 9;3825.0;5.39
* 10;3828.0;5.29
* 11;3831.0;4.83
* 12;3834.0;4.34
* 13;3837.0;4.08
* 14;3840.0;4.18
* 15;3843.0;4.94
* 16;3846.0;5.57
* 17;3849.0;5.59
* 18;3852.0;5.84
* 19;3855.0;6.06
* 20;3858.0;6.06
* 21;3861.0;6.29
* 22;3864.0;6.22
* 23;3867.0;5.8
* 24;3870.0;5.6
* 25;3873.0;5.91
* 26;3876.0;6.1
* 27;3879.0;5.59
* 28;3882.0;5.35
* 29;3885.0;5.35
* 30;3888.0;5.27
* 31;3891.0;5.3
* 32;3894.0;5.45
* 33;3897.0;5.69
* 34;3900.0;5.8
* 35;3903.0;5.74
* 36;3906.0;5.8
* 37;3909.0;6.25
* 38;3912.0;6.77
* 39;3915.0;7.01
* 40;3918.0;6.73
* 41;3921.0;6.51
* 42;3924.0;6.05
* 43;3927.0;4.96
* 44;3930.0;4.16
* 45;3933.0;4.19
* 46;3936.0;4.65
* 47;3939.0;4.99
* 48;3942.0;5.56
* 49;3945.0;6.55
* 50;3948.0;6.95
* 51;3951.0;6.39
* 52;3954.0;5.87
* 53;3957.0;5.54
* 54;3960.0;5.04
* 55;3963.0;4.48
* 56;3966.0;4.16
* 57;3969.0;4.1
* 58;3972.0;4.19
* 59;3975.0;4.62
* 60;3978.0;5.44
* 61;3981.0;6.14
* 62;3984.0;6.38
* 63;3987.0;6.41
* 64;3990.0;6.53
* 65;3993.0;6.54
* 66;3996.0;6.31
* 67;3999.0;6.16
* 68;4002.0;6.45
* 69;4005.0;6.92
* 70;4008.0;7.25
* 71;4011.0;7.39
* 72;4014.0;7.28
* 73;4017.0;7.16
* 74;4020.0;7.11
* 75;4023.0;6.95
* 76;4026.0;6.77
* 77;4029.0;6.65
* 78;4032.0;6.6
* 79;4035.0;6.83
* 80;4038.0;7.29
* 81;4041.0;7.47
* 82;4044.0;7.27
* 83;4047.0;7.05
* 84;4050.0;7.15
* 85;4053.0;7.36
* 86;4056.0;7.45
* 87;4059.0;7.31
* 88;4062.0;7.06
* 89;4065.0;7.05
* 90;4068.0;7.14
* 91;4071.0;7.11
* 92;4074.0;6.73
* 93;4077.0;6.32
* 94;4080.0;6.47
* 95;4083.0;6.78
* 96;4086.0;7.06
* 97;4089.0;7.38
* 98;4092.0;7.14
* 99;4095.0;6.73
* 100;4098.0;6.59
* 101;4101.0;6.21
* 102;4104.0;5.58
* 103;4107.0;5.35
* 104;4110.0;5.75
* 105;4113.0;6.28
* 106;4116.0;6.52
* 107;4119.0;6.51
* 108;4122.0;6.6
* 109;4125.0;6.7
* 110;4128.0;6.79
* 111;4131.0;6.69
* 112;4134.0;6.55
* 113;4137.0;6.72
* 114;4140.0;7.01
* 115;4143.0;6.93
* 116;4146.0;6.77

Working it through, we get 1.3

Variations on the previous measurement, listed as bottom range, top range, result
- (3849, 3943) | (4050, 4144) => 1.30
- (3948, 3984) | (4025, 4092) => 1.41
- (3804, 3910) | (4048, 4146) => 1.38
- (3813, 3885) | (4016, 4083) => 1.43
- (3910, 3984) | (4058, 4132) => 1.30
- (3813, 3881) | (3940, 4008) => 1.14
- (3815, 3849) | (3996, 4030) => 1.52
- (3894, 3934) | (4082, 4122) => 1.22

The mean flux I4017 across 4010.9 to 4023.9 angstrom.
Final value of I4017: 7.17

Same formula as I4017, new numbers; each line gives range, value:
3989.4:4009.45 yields 6.6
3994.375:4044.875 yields 6.93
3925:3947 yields 5.08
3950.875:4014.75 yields 5.86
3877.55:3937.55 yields 5.63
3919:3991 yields 5.41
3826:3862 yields 5.24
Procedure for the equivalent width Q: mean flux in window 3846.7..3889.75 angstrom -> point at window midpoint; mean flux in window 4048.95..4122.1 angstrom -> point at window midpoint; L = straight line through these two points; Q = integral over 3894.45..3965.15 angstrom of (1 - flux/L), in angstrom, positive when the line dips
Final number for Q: 3.88 angstrom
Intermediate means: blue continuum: 5.78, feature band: 5.71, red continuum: 6.7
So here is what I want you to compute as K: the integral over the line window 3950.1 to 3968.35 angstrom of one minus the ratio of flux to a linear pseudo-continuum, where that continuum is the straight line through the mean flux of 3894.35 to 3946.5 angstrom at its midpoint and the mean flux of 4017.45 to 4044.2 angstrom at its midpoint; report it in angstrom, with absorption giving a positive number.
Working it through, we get 2.97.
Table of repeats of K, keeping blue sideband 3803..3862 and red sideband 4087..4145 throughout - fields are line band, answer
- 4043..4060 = -2.7 angstrom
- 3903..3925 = -2.8 angstrom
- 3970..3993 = 1.1 angstrom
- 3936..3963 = 0.6 angstrom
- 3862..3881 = -1.2 angstrom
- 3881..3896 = 0.6 angstrom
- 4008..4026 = -3.0 angstrom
